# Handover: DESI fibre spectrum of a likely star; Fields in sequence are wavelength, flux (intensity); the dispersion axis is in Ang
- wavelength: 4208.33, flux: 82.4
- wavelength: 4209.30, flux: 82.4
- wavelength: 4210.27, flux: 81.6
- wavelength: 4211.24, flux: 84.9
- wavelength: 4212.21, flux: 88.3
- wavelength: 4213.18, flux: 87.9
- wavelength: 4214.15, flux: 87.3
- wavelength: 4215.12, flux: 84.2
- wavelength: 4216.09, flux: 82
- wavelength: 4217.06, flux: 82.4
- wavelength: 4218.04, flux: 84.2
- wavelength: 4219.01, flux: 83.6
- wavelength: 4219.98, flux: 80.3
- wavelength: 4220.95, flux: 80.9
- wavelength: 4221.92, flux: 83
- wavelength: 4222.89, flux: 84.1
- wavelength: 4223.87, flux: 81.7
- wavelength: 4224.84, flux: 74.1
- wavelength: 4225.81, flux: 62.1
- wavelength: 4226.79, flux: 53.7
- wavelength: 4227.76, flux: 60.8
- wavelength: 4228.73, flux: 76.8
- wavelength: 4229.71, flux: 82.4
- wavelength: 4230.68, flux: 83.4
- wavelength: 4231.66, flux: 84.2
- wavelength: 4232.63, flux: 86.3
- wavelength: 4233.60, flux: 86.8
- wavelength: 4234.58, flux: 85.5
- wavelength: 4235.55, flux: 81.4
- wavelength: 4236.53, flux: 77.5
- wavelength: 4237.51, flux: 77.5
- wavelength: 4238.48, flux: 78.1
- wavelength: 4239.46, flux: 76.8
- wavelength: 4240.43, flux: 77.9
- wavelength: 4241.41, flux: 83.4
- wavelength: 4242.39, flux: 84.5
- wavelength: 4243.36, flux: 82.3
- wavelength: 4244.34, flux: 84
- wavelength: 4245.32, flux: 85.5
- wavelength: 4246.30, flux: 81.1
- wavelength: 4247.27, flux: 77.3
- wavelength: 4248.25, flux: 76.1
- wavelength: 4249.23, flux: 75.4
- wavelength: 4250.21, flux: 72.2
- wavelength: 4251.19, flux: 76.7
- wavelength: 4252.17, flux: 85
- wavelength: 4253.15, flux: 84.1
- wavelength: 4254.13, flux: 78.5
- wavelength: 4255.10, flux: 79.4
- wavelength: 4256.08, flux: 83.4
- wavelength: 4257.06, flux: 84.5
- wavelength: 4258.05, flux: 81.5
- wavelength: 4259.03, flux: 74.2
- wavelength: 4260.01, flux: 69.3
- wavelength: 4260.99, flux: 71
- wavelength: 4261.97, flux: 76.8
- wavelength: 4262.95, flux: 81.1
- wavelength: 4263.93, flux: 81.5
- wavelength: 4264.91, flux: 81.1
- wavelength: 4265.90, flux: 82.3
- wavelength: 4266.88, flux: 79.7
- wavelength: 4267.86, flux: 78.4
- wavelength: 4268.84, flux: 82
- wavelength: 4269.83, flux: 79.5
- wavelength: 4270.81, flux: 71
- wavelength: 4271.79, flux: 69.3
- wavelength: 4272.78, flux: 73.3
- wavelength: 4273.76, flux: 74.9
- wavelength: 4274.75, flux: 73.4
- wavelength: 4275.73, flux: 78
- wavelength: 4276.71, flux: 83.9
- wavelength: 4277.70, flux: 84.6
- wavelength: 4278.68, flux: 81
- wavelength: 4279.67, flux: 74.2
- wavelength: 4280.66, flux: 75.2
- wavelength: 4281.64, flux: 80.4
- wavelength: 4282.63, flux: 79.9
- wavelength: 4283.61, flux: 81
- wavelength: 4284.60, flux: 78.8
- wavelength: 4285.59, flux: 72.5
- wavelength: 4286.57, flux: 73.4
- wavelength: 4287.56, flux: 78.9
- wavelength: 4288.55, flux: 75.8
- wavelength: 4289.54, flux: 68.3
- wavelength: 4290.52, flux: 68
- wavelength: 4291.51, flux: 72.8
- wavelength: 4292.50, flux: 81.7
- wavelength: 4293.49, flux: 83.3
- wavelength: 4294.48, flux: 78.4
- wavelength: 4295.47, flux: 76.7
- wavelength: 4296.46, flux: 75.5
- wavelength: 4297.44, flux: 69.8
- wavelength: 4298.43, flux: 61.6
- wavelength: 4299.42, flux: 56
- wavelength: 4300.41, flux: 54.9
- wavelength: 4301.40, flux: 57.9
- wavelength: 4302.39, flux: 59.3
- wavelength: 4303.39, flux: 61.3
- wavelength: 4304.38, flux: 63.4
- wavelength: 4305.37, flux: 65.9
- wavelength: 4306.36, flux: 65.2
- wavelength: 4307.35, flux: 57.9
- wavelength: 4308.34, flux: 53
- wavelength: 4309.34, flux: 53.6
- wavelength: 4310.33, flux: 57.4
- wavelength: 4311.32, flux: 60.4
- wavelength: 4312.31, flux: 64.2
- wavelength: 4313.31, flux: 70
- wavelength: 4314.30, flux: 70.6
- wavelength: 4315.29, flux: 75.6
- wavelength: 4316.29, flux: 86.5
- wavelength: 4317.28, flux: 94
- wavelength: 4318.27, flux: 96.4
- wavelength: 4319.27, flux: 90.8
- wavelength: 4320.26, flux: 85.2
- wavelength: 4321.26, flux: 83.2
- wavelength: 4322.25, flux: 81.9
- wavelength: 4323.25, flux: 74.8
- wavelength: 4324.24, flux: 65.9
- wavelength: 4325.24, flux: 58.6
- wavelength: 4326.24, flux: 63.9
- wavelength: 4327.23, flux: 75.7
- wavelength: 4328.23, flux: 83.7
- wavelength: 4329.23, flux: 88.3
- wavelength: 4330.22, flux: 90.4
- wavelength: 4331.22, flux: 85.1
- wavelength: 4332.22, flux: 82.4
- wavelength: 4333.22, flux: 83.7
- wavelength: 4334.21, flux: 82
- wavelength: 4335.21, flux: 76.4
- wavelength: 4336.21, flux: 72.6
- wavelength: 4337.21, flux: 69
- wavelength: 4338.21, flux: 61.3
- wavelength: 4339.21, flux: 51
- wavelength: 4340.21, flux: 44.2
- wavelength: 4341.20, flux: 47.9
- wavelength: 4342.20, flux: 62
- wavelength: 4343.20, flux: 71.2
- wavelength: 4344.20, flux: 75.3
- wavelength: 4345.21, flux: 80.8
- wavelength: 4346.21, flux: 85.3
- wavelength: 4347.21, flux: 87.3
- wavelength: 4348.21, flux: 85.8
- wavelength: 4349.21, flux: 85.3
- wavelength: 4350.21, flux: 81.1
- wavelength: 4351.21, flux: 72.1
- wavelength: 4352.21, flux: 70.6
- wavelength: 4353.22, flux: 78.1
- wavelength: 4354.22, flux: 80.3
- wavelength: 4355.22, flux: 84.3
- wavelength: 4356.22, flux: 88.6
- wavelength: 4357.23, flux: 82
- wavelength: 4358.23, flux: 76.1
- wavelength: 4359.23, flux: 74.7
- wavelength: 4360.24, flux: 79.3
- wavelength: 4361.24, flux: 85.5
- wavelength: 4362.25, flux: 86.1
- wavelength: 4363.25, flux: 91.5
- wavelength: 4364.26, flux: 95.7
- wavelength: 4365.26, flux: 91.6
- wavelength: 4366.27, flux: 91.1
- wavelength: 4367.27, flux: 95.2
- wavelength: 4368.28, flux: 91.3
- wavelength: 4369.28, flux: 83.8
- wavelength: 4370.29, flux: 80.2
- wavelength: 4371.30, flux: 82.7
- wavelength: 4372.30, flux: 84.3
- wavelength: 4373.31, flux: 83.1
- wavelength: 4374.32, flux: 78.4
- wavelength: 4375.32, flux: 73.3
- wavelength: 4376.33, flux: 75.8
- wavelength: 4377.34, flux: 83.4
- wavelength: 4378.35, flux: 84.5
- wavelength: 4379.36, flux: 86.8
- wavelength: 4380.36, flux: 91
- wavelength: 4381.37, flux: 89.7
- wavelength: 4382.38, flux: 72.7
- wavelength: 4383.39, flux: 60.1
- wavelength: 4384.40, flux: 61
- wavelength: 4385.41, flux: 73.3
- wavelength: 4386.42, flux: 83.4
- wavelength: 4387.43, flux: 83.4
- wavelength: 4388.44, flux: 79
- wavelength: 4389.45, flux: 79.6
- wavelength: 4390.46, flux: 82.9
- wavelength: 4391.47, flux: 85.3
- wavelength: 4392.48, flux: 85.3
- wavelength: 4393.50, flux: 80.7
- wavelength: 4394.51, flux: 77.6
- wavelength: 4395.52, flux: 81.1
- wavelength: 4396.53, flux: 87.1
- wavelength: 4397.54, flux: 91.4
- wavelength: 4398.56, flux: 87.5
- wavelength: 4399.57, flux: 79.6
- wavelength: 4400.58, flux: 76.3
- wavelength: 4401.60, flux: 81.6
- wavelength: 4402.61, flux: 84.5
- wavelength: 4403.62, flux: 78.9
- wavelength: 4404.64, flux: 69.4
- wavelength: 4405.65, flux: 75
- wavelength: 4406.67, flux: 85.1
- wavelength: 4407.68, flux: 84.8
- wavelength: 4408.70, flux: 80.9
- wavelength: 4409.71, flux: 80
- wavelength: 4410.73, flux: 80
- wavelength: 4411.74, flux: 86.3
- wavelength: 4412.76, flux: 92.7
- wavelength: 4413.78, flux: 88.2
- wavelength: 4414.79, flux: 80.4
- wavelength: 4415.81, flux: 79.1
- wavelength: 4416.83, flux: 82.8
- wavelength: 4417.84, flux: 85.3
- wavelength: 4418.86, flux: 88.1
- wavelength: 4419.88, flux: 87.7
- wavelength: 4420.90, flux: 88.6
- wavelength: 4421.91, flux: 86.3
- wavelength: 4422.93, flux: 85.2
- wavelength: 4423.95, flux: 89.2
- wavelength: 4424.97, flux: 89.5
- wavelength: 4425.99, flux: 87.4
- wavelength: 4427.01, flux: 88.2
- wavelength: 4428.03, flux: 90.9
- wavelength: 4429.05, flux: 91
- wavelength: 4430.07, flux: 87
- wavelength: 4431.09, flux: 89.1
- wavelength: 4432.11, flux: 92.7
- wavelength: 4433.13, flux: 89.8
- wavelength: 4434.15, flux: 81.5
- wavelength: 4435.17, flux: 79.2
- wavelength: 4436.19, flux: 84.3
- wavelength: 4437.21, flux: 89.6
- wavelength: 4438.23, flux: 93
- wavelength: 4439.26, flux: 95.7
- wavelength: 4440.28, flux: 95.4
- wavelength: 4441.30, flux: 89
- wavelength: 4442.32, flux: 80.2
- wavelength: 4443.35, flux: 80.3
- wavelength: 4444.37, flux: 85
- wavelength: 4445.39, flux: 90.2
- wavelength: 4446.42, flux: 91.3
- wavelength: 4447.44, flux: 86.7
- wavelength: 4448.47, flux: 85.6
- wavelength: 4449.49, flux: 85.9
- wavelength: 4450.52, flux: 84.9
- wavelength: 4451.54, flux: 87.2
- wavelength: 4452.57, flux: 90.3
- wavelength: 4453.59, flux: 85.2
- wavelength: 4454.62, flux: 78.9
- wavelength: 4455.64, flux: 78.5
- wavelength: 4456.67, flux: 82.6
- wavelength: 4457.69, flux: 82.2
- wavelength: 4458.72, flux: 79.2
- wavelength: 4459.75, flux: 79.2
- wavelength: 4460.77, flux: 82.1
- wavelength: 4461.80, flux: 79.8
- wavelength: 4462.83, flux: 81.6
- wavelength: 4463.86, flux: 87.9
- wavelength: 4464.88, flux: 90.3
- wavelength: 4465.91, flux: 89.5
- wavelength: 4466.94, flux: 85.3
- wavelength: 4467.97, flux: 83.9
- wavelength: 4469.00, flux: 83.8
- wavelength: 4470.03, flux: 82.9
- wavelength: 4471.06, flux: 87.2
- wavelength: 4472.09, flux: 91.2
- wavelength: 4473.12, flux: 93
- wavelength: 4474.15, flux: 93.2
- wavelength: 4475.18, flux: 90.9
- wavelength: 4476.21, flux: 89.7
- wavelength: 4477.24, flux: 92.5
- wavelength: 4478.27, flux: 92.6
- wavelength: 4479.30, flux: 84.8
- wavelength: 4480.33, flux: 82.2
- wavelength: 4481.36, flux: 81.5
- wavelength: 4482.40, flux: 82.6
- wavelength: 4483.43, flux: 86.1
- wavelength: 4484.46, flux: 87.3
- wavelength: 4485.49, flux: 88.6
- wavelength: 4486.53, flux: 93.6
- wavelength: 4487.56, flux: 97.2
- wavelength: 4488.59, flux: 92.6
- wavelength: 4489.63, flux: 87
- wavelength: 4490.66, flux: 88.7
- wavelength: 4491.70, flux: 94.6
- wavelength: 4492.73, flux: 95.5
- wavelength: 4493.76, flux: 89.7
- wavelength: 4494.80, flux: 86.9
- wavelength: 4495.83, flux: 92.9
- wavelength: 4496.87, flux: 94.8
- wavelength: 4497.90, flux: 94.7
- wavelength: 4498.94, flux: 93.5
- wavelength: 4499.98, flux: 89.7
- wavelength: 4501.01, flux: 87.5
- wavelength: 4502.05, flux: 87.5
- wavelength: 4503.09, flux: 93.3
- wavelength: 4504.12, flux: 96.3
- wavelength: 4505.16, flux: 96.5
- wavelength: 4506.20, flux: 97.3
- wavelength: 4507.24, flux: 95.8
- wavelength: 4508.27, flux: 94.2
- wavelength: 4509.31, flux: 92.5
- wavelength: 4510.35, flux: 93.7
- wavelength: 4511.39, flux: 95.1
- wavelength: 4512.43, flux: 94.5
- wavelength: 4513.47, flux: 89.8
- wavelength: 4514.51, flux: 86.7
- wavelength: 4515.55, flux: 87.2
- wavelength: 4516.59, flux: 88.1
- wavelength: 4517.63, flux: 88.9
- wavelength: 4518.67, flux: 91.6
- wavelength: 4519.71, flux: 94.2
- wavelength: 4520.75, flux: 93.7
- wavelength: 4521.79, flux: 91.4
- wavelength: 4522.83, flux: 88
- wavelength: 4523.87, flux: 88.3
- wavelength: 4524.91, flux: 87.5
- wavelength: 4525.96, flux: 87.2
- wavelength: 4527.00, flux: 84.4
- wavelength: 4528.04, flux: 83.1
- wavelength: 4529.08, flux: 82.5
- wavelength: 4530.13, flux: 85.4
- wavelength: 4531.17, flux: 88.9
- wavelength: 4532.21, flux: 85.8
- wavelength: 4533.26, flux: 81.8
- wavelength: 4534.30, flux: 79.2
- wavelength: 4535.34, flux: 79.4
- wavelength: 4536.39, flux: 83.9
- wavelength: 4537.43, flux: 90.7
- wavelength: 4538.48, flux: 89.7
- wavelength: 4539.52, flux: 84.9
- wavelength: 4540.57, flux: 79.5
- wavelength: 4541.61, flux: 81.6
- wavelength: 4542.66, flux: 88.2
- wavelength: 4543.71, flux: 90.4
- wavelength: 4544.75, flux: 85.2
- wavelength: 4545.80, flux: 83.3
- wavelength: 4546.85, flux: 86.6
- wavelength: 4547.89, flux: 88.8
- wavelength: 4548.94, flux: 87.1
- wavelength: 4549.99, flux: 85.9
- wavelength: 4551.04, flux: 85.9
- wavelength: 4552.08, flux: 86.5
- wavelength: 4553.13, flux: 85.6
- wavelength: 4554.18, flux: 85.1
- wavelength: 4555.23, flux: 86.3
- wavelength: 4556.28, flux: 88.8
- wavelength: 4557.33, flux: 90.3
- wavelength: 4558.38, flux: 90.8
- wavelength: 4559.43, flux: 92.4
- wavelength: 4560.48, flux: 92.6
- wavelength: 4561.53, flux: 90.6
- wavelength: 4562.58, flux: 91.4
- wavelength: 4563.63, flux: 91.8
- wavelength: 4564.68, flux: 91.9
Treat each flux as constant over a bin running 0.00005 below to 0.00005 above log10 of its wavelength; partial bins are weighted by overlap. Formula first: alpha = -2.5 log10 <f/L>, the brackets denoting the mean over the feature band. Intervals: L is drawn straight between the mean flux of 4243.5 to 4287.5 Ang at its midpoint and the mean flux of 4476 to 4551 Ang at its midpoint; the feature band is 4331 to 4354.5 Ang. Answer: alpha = 0.11 mag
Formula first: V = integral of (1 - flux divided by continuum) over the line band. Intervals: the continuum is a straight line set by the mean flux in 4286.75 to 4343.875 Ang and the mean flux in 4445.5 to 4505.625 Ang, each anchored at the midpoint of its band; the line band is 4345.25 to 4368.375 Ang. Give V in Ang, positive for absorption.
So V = -2.7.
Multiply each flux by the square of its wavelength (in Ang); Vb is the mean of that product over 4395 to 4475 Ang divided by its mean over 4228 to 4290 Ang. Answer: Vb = 1.17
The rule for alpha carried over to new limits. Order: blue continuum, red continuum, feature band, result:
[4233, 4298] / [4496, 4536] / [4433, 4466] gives 0.02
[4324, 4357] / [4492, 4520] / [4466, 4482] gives 0.02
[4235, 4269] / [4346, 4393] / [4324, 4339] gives 0.08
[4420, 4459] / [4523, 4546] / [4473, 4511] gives -0.06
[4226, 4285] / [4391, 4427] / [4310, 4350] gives 0.08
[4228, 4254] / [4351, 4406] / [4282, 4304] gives 0.14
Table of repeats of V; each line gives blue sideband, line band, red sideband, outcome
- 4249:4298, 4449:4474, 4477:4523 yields 1.1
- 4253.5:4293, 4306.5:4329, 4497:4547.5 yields 1.8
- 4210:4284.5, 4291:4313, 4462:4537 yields 4.4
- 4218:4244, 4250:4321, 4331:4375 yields 4.1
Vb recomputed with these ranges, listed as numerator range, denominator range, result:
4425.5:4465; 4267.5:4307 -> 1.27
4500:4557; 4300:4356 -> 1.33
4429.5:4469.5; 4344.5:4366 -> 1.08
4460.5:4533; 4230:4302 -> 1.28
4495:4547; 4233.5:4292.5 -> 1.28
